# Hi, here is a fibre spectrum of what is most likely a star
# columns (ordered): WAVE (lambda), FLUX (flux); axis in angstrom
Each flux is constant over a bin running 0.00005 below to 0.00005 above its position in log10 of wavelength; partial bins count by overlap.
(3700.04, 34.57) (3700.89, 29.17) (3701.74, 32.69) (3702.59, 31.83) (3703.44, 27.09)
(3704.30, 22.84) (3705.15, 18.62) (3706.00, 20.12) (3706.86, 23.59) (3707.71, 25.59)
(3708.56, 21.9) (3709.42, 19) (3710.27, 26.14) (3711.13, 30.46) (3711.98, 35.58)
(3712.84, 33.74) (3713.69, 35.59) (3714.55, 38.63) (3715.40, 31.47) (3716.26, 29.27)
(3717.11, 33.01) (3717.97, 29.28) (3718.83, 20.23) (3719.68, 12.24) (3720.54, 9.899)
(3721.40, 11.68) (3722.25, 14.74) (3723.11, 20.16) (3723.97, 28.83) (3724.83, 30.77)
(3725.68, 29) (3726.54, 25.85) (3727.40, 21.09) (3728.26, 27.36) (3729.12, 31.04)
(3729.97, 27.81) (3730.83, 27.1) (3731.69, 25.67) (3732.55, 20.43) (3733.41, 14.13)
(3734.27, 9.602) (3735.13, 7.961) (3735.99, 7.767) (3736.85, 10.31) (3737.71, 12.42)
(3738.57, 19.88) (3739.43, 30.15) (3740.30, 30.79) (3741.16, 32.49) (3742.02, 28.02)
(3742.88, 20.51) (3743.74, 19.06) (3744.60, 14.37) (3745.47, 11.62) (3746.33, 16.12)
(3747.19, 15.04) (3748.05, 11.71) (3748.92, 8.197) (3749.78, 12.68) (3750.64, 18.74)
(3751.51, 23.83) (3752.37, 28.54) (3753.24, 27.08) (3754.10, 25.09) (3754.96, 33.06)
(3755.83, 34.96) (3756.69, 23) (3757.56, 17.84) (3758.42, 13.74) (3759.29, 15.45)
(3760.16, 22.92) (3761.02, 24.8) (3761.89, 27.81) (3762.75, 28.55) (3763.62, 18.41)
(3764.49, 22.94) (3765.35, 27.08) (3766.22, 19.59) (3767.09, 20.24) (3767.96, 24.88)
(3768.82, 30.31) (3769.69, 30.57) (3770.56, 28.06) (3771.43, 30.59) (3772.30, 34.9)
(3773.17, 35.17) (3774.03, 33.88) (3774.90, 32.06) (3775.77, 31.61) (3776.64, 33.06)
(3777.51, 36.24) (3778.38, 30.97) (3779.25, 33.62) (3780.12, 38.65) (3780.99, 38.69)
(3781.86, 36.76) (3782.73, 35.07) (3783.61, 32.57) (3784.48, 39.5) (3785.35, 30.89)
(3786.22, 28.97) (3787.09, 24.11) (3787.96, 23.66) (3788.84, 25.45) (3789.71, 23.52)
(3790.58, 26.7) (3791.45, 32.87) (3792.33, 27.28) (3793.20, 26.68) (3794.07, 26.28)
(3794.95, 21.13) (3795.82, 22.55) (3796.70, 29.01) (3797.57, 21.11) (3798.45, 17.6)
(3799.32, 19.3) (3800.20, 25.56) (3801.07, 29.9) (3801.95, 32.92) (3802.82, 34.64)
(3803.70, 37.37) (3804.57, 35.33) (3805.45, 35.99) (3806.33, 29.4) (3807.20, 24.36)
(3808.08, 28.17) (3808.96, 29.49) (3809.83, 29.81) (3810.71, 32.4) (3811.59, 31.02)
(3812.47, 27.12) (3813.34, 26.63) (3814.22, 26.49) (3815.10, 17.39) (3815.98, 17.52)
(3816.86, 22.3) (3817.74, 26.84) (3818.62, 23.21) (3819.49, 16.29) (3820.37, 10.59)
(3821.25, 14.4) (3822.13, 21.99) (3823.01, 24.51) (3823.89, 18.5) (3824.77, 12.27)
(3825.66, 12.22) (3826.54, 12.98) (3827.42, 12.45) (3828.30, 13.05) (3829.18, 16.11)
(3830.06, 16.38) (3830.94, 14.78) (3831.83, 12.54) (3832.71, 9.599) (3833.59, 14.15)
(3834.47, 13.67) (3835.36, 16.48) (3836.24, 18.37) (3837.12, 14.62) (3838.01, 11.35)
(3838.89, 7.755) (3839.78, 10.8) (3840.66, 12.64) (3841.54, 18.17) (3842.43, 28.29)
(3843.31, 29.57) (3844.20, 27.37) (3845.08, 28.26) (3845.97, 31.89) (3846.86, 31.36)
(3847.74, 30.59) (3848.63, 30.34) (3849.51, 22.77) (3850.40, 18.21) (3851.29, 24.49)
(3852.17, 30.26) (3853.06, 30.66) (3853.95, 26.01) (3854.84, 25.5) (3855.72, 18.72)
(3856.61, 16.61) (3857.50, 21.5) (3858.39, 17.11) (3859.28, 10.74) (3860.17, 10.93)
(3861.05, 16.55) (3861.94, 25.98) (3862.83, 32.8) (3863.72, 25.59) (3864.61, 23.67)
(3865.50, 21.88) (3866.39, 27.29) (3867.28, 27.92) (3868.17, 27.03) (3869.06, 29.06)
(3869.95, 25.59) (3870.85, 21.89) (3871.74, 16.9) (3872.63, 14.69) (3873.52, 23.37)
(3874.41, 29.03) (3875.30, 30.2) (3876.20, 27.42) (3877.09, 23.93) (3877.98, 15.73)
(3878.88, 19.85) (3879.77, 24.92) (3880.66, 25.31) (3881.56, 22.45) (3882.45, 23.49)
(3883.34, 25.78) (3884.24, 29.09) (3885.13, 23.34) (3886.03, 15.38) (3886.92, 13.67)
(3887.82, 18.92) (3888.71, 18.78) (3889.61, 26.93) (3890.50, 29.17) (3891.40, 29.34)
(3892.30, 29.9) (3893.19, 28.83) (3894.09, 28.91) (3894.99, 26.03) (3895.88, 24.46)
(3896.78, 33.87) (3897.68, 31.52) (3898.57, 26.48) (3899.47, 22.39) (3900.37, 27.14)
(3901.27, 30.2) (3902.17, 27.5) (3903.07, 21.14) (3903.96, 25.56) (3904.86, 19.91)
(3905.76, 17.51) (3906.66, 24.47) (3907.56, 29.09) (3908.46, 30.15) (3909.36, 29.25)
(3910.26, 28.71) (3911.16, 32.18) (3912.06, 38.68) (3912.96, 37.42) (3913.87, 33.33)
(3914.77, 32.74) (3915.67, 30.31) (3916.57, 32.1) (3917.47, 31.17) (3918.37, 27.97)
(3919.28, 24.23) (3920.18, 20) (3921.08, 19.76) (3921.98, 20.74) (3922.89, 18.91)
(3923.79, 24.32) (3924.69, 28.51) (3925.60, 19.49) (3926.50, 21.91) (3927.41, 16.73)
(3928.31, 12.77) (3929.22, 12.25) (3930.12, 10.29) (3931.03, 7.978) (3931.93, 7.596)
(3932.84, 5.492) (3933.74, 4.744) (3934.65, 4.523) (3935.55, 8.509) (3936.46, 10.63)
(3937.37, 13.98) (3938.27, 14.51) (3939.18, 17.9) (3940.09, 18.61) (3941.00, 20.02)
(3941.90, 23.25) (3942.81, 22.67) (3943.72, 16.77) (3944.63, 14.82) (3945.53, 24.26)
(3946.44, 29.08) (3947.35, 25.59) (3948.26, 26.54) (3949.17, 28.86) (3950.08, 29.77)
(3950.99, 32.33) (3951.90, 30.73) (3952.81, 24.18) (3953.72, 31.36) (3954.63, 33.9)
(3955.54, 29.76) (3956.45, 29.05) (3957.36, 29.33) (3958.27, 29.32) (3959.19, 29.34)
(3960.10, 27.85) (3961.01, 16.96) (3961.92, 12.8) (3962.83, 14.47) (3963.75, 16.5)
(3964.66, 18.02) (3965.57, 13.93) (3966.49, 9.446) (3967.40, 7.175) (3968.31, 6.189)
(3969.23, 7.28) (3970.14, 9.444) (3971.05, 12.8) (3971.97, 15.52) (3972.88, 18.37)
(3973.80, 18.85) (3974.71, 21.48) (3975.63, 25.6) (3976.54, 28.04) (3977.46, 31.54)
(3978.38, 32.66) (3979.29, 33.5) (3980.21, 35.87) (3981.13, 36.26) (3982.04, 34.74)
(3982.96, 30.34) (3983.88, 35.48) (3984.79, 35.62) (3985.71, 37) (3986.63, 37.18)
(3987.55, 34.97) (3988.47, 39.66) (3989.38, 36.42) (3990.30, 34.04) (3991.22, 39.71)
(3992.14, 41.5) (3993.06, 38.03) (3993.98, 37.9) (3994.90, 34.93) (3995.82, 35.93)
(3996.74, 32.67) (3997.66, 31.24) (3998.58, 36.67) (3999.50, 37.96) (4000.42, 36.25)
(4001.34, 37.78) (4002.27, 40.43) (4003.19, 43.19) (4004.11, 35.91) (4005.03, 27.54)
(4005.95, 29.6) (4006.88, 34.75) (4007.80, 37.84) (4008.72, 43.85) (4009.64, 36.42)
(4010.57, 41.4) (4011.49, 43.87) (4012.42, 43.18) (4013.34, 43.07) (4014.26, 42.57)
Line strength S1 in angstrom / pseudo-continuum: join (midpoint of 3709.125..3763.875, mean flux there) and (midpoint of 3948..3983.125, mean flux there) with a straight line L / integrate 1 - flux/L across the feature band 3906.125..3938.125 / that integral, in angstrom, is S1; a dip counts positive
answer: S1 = 2.7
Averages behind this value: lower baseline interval 22.6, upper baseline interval 23.5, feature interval 21.4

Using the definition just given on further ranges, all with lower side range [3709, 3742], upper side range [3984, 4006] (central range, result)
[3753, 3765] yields 0.7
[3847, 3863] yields 3.8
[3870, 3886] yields 4.0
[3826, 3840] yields 7.5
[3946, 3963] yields 3.7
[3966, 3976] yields 6.1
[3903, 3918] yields 1.5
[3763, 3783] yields -3.4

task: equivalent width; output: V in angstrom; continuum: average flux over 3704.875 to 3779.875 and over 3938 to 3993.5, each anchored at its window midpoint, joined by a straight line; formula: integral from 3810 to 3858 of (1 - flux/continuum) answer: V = 8.3 angstrom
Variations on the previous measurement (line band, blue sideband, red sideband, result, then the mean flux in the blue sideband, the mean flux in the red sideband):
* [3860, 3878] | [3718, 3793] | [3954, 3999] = 1.3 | 24.5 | 27.3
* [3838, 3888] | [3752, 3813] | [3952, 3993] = 8.2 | 28.4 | 26.2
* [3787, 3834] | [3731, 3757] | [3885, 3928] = -1.6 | 19.8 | 26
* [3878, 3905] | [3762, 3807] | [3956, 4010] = 3.9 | 29.2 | 29.1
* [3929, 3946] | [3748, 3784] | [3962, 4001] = 8.6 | 27.2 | 27.8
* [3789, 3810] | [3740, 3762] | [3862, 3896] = -4.9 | 21.3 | 24.5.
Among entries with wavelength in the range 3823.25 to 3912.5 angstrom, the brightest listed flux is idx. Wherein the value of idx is 38.68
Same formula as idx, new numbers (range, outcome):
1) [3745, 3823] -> 39.5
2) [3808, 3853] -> 32.4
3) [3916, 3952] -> 32.33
